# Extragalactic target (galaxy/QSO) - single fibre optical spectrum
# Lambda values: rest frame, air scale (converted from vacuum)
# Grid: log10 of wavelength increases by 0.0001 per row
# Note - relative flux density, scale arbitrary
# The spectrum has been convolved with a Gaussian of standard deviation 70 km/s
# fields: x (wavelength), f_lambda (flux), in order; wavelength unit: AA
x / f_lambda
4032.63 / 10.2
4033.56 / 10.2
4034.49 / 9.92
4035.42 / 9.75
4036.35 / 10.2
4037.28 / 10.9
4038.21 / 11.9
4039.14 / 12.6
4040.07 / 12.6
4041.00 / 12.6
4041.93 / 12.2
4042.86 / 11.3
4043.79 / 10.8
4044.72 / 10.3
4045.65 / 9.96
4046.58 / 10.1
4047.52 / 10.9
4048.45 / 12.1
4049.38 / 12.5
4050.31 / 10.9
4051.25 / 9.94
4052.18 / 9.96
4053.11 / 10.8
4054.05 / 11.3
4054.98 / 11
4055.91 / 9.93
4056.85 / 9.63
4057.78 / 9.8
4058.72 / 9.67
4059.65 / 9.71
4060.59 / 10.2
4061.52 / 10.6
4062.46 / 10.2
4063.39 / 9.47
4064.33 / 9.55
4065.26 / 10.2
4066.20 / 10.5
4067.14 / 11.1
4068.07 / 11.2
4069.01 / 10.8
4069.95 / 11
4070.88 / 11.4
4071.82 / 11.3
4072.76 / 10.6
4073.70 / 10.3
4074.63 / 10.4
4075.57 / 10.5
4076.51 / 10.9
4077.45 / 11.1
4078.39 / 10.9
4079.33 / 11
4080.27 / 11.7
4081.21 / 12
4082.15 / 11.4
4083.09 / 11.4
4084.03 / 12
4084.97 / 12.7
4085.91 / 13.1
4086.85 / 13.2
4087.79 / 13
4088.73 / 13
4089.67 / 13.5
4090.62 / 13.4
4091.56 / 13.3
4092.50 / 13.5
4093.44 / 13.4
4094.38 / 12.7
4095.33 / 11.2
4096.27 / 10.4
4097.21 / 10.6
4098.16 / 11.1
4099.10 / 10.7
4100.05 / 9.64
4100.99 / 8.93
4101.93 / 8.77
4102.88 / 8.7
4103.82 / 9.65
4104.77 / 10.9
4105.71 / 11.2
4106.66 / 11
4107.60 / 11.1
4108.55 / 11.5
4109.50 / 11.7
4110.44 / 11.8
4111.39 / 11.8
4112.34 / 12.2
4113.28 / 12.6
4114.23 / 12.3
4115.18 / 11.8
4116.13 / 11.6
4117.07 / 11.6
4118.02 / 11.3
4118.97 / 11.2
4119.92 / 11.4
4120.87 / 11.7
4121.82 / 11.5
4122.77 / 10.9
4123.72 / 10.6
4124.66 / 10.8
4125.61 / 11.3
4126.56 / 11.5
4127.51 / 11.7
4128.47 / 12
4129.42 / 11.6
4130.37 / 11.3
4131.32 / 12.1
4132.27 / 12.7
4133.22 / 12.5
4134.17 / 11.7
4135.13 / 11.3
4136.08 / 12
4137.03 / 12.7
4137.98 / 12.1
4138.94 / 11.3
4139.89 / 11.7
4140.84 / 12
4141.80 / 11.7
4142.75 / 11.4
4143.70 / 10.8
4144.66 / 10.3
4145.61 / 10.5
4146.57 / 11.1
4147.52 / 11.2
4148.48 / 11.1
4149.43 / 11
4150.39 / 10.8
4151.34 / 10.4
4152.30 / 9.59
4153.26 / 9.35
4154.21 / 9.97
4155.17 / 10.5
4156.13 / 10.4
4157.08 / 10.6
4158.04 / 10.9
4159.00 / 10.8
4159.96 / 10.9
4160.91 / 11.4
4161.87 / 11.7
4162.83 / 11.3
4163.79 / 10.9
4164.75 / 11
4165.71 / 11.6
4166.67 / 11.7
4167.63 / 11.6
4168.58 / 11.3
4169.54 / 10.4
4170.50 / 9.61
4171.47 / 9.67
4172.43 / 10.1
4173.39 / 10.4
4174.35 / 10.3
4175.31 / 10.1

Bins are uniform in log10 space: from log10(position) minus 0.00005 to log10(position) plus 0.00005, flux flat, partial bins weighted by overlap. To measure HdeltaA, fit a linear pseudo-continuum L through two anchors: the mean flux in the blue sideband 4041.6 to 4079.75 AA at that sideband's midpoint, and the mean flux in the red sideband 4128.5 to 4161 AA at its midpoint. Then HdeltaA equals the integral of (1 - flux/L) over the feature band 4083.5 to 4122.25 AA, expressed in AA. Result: -2.6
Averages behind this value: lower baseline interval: 10.6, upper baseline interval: 11.2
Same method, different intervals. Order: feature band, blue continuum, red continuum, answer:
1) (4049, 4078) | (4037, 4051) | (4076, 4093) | 3.21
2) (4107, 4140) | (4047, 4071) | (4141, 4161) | -3.17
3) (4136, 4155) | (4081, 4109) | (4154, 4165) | 0.02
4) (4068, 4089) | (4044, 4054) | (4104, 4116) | -0.63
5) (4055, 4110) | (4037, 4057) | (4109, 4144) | 1.46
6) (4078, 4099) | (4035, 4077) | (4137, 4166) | -2.64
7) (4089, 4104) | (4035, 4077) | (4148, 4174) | -0.76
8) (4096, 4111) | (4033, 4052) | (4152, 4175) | 0.52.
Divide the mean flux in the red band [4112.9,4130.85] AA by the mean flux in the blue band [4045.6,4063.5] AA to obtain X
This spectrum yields 1.1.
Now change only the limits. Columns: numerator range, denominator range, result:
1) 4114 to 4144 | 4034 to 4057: 1.06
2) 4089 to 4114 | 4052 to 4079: 1.08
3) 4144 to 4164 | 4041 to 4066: 1.01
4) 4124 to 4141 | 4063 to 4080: 1.10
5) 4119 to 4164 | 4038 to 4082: 1.03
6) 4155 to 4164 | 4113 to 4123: 0.94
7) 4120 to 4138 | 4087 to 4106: 1.02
